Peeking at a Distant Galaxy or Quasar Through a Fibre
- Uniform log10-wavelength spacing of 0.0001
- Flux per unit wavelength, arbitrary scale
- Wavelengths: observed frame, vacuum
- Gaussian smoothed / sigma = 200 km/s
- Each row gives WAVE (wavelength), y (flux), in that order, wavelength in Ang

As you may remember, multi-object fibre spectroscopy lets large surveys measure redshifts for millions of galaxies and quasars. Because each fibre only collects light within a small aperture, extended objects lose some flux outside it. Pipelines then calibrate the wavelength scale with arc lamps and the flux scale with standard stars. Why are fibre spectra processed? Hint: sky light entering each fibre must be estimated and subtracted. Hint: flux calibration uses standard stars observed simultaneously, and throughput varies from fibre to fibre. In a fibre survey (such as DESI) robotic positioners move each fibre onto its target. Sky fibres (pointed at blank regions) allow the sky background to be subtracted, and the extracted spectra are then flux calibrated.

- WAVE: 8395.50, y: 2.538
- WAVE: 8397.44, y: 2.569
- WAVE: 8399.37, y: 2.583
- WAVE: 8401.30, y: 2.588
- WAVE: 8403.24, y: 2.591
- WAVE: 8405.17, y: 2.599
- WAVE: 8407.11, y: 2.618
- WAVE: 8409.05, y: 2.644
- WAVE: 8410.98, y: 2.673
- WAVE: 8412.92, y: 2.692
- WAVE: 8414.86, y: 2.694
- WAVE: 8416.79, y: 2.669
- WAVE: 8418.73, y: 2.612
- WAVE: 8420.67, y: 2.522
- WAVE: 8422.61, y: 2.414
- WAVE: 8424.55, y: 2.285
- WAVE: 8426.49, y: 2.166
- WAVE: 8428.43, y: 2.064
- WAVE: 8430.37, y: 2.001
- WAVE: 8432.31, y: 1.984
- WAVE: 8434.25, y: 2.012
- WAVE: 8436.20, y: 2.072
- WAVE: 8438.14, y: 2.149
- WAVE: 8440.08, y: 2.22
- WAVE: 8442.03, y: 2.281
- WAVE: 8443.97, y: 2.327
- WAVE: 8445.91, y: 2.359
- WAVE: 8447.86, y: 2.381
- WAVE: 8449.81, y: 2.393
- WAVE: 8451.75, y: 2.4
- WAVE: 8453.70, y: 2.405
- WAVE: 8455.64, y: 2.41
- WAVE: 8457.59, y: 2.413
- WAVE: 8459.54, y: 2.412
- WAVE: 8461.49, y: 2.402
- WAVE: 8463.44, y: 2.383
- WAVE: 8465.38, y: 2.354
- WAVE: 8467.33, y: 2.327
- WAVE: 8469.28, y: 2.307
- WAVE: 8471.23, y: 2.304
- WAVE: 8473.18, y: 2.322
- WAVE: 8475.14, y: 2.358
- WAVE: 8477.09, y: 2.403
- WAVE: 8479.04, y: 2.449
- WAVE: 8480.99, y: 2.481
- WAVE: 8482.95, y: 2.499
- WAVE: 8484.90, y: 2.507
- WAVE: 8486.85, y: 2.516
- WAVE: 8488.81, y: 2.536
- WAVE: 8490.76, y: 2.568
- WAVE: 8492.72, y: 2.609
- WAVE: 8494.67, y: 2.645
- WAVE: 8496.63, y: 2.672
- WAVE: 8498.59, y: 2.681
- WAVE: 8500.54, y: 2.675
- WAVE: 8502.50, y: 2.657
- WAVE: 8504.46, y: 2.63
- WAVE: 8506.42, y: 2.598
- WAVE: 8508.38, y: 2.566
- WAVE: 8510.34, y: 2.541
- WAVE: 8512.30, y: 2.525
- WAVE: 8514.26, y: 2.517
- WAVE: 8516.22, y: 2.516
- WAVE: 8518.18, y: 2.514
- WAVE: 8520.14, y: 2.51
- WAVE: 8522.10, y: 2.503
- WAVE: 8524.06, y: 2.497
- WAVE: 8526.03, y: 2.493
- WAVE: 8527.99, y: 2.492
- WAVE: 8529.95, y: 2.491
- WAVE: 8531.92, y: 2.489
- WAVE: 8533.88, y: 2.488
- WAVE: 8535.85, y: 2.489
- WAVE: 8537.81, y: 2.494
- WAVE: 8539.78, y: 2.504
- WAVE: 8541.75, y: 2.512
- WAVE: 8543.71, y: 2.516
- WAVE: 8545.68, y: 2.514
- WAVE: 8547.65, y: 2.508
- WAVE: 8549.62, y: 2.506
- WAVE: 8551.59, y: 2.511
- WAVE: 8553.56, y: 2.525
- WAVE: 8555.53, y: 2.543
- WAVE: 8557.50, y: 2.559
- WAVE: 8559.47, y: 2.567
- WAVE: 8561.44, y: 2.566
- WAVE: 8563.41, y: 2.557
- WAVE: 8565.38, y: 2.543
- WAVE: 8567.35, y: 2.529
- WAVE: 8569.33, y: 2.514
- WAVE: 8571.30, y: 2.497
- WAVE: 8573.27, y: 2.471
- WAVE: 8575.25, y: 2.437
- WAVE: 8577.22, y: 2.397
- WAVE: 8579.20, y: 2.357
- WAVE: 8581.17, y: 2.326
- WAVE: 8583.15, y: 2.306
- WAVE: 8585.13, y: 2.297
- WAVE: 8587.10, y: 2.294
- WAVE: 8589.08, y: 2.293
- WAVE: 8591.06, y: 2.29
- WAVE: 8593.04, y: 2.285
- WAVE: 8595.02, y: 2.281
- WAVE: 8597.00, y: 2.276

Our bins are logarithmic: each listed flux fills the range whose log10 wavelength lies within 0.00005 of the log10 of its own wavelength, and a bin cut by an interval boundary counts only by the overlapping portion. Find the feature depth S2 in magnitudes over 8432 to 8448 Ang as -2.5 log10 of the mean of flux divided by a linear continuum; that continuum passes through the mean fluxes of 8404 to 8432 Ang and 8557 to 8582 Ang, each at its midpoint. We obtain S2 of 0.13 mag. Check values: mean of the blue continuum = 2.46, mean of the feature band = 2.2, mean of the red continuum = 2.49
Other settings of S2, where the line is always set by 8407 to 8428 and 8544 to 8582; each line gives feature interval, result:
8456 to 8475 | 0.07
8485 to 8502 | -0.04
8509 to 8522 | -0.01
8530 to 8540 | 0.01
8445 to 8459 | 0.06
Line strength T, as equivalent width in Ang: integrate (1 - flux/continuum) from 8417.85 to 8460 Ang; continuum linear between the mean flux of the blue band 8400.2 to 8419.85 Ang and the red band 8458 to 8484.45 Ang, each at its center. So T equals 3.9 Ang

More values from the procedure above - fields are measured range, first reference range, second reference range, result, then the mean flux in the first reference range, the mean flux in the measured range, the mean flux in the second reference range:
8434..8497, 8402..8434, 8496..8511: 3.8 Ang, 2.44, 2.39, 2.63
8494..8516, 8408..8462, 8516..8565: -1.3 Ang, 2.36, 2.61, 2.52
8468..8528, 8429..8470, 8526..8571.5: -3.0 Ang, 2.28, 2.52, 2.52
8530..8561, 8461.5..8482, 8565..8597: -1.8 Ang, 2.37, 2.51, 2.38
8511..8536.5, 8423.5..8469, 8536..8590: -1.1 Ang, 2.27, 2.5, 2.47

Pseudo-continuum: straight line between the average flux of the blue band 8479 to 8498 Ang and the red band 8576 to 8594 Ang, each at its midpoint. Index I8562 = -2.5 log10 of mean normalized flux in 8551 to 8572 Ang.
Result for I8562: -0.07 mag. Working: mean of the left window 2.56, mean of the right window 2.32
